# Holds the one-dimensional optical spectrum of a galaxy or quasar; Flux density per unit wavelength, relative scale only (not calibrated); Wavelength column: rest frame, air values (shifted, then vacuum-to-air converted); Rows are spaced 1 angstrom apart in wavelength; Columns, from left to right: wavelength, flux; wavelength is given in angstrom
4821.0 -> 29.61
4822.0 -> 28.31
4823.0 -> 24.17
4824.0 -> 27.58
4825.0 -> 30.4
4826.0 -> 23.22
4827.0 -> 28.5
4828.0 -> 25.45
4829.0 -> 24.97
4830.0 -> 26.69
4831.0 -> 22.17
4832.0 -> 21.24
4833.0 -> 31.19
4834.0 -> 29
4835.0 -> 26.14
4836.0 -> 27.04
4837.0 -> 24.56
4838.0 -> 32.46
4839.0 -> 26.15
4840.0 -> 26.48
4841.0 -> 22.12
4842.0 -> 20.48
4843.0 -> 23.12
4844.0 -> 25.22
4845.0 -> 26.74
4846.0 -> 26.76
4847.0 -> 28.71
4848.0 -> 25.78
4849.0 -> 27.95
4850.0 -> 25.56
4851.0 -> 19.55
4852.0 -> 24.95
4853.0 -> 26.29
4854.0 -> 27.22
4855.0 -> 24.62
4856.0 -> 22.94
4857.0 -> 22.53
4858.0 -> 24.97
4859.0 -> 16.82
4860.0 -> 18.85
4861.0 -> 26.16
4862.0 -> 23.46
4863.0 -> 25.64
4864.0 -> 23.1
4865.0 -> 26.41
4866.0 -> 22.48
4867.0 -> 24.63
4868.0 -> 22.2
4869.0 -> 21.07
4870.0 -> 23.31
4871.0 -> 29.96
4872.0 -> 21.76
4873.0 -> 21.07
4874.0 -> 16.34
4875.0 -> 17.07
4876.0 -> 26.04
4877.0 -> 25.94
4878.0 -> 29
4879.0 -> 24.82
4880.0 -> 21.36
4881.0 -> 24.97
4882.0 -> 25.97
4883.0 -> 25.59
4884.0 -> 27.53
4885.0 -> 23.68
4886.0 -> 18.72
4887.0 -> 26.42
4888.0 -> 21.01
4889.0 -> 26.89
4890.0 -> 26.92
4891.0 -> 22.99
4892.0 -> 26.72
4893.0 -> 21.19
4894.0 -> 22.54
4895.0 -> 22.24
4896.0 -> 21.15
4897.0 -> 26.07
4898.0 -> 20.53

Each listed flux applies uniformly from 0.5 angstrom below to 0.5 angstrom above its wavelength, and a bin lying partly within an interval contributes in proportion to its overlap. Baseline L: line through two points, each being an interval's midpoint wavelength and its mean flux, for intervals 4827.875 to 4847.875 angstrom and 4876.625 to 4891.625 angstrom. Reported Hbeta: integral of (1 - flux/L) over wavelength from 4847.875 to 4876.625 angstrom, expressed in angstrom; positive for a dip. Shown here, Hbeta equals 2.2 angstrom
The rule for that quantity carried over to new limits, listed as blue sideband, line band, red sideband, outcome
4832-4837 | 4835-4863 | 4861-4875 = 0.8 angstrom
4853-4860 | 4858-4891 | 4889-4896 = -0.2 angstrom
